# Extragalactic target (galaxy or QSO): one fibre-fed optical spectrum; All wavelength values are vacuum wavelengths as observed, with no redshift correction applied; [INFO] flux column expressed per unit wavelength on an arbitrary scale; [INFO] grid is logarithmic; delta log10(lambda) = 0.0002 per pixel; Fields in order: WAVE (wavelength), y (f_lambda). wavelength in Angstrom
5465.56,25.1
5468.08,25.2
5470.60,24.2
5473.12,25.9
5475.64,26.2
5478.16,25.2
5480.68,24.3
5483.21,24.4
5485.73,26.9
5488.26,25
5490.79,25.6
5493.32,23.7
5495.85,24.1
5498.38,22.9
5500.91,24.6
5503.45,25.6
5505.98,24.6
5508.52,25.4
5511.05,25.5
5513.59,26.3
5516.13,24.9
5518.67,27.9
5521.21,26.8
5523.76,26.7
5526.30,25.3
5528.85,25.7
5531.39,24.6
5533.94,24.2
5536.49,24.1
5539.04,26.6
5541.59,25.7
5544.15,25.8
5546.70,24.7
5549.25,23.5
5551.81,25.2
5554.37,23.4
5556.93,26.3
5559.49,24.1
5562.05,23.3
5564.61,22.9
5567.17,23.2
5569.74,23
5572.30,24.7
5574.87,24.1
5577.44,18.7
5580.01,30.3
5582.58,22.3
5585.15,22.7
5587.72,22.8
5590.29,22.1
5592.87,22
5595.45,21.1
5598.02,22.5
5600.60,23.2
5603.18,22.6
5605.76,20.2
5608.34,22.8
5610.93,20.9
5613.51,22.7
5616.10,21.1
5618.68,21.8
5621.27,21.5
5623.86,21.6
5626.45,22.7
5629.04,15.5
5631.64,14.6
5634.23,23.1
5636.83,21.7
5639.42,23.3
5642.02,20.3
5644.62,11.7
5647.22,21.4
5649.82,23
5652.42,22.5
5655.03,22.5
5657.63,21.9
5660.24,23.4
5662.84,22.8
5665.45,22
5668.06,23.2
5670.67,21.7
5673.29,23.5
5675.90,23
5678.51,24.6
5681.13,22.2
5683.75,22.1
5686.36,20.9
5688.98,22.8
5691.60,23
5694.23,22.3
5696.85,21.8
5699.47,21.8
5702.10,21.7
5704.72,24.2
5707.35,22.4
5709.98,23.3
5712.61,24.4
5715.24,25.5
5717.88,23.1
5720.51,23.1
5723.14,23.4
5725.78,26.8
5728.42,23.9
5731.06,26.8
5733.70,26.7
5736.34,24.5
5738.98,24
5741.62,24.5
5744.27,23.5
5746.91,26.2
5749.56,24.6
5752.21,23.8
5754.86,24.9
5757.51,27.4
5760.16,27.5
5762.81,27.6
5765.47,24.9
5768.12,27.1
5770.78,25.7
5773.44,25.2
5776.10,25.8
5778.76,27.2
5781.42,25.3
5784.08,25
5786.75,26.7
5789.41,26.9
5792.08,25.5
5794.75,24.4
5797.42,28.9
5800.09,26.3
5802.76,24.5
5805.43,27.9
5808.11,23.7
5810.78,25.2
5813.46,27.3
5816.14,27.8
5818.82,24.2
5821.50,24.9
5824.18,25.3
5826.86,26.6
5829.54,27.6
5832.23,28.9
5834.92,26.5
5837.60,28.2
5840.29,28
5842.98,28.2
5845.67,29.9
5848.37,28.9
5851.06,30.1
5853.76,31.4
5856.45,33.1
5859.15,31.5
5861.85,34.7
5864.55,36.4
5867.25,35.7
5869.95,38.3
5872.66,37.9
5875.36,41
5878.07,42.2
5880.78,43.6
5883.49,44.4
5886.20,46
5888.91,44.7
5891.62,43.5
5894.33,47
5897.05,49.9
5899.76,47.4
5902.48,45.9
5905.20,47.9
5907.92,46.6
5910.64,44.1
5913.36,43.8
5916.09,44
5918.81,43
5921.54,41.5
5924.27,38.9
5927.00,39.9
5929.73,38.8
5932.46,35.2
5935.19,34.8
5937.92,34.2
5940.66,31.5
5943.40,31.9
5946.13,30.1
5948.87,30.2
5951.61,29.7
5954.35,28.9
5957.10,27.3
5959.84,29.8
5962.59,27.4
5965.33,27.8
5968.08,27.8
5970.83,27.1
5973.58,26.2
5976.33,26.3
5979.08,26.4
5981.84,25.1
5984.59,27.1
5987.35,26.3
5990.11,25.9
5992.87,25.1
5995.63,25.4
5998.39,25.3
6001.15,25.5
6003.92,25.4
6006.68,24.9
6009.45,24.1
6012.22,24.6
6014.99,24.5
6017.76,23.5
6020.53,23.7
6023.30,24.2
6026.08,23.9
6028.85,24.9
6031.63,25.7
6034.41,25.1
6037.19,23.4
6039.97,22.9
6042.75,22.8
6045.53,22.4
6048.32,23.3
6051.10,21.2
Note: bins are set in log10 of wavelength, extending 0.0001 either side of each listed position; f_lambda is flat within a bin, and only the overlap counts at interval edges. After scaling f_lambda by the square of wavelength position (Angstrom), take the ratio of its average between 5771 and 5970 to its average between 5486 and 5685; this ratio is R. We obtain 1.59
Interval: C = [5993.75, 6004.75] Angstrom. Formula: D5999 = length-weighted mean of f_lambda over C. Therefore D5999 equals 25.4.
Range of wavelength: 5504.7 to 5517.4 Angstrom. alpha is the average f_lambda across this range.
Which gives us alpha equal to 25.4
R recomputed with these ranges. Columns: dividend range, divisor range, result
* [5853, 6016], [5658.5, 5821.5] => 1.49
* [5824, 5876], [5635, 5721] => 1.49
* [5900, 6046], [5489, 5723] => 1.48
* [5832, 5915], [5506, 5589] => 1.75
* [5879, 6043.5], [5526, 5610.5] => 1.56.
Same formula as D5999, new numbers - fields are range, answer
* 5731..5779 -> 25.6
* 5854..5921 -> 42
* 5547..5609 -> 23.2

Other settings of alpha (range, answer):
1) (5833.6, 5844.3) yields 27.7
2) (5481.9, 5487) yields 25.6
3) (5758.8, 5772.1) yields 26.6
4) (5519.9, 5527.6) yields 26.3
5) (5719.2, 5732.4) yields 24.8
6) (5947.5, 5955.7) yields 29.6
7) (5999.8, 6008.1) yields 25.3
